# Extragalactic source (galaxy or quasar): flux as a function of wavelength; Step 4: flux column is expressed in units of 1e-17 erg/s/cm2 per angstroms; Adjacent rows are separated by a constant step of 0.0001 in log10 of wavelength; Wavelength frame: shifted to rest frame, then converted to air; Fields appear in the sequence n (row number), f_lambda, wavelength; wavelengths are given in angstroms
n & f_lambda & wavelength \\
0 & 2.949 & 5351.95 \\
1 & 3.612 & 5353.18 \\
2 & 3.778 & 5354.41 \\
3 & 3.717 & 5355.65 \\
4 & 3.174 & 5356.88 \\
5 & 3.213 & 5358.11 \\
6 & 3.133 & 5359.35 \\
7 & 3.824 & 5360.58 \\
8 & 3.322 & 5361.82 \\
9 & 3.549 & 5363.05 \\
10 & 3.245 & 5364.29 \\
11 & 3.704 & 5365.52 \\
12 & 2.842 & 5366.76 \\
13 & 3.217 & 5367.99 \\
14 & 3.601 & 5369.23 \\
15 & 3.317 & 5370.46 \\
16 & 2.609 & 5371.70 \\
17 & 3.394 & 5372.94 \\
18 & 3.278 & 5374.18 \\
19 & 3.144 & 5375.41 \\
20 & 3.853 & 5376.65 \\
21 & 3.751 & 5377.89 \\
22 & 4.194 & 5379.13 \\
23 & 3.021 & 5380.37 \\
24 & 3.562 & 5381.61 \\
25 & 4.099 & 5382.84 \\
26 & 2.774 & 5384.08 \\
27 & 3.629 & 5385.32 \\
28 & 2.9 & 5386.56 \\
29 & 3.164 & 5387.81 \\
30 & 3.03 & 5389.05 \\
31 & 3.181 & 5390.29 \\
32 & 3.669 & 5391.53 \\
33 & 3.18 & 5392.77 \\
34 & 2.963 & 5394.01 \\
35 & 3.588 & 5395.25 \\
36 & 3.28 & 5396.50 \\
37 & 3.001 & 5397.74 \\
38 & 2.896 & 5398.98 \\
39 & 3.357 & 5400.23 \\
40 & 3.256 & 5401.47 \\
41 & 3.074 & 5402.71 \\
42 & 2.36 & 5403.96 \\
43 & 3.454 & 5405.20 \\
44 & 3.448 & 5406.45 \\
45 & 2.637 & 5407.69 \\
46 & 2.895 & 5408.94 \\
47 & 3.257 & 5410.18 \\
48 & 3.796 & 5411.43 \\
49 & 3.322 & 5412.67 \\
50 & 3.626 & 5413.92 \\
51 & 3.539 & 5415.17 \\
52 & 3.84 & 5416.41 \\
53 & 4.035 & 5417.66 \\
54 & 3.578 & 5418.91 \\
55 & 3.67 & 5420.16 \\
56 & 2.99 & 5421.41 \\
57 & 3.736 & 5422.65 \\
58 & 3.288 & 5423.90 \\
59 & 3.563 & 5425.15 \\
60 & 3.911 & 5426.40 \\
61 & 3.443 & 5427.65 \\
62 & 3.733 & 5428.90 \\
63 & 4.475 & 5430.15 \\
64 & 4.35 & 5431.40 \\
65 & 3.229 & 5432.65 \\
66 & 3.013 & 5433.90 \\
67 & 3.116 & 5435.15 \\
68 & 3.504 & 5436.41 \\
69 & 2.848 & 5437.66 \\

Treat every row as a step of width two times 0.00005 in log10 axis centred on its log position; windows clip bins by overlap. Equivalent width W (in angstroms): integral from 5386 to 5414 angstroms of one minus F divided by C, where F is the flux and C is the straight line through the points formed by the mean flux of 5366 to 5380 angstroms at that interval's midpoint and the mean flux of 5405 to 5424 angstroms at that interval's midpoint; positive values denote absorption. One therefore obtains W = 2.0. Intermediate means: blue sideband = 3.38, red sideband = 3.45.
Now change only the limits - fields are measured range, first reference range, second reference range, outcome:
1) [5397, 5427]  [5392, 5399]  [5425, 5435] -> 0.7 angstroms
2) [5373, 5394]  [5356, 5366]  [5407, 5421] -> 0.2 angstroms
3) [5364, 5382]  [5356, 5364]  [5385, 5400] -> -0.4 angstroms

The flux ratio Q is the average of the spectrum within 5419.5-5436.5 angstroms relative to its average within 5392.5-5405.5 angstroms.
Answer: 1.15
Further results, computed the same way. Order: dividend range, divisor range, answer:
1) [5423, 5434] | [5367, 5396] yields 1.11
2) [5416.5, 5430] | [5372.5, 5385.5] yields 1.03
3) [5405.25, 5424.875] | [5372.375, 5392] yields 1.01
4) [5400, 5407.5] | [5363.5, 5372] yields 0.96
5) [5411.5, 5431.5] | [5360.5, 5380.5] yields 1.08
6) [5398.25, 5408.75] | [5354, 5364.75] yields 0.89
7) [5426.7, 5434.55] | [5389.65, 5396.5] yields 1.12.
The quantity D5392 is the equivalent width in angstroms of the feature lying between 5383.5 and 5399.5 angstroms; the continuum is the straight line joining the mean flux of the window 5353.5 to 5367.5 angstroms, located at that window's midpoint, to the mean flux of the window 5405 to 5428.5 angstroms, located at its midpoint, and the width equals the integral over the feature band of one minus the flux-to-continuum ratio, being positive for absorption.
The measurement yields 1.3 angstroms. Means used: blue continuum 3.41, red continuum 3.48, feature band 3.18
